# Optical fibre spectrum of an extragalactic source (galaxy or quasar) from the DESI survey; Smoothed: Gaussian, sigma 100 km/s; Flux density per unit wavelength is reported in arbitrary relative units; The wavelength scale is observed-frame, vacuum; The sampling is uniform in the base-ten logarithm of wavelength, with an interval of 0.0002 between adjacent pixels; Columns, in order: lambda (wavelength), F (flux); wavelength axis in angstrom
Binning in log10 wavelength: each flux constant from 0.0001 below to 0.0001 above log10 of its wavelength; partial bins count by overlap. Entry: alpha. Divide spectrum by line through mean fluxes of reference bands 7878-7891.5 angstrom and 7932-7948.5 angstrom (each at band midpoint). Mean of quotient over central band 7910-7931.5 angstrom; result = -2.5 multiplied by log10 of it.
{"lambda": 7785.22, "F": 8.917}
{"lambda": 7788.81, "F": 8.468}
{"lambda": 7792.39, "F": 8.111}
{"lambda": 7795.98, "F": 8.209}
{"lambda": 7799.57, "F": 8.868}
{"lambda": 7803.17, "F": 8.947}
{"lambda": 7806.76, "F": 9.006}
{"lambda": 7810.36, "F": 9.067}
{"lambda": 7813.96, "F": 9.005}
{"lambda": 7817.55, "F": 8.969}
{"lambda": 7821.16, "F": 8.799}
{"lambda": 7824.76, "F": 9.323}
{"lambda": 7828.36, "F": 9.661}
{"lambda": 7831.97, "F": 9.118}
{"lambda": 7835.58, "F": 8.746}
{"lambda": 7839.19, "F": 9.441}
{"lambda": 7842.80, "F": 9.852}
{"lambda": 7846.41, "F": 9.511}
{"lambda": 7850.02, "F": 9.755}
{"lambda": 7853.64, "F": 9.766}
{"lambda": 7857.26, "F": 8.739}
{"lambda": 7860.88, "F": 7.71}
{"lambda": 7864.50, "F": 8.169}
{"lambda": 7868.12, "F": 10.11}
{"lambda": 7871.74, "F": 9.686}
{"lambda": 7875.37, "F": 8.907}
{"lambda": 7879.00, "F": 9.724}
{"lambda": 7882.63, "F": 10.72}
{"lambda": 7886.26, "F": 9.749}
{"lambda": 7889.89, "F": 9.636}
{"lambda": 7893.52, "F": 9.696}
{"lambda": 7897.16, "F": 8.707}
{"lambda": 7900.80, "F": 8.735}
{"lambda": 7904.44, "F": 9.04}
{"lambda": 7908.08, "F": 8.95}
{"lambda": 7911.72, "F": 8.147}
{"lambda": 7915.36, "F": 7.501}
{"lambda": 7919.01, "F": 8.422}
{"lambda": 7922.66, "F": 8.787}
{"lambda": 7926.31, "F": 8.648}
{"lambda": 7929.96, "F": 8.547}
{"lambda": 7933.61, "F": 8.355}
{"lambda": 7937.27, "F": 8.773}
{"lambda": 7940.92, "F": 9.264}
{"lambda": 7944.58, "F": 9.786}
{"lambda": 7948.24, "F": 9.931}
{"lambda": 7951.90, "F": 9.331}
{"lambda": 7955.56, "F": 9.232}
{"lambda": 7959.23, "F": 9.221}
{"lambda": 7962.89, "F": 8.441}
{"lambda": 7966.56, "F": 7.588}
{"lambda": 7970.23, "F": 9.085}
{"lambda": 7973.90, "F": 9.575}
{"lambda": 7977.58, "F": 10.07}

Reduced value 0.14 mag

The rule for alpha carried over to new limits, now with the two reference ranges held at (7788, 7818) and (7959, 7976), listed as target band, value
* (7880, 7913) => -0.07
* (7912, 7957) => -0.01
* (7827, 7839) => -0.05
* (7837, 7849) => -0.10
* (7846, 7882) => -0.06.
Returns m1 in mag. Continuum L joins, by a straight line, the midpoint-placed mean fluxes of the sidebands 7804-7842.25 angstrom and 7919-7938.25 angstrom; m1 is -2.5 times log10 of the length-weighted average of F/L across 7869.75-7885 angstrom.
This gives -0.11 mag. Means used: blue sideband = 9.13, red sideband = 8.59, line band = 9.76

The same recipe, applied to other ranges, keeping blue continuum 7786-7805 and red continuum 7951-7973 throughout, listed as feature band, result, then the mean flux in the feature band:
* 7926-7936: 0.03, 8.51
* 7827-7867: -0.06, 9.14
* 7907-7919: 0.07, 8.19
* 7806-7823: -0.05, 8.97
